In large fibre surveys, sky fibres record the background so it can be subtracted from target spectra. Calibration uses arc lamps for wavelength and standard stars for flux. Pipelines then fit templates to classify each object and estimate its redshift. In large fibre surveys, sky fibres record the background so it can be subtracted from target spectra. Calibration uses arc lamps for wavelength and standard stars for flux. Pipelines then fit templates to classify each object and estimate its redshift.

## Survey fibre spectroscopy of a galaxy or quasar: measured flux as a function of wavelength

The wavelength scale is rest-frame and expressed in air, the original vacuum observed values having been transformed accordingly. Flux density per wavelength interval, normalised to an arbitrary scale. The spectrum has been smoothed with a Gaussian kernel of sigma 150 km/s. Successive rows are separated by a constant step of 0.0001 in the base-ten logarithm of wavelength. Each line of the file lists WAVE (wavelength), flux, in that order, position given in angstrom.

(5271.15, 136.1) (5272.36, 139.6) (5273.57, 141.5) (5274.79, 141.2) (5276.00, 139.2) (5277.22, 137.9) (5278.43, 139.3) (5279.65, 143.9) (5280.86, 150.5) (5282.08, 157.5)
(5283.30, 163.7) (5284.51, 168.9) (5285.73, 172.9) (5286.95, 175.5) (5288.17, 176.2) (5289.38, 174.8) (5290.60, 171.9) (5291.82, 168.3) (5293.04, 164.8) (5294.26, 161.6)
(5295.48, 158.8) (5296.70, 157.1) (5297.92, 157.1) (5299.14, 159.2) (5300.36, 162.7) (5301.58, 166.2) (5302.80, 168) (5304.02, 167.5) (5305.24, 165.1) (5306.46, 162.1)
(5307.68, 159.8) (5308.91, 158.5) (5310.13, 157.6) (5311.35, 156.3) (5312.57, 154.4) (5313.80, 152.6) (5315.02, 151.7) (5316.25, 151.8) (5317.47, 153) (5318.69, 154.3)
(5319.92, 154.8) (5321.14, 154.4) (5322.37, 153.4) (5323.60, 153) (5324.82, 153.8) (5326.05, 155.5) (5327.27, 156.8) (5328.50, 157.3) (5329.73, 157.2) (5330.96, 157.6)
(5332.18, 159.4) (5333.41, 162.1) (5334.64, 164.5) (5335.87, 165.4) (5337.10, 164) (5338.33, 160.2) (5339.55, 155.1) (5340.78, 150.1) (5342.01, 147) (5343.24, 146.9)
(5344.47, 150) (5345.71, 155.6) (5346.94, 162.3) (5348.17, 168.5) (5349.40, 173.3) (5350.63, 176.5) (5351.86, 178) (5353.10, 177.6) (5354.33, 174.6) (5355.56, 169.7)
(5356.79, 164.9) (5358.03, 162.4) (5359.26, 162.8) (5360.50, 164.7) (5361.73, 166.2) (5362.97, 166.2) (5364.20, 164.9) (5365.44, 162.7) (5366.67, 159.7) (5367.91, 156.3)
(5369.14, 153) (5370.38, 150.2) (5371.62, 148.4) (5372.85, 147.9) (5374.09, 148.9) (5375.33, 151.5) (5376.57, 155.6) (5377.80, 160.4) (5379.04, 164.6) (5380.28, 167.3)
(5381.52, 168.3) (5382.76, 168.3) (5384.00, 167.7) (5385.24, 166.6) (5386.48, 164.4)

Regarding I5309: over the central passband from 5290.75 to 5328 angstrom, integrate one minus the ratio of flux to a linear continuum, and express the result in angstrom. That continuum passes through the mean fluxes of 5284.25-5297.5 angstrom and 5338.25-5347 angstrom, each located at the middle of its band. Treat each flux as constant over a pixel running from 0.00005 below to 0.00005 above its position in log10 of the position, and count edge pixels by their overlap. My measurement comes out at 0.9 angstrom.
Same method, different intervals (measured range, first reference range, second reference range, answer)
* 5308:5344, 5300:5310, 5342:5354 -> 1.8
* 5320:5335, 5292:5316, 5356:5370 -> 0.4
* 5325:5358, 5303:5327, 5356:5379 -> -0.9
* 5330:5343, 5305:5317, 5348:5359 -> 0.6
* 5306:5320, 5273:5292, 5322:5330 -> 0.0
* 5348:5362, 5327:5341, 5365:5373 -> -1.2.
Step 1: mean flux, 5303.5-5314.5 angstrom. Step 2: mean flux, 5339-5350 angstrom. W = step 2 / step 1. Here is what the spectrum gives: 0.98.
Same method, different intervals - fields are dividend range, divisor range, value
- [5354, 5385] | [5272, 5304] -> 1.01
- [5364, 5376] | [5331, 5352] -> 0.96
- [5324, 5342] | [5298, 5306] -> 0.96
